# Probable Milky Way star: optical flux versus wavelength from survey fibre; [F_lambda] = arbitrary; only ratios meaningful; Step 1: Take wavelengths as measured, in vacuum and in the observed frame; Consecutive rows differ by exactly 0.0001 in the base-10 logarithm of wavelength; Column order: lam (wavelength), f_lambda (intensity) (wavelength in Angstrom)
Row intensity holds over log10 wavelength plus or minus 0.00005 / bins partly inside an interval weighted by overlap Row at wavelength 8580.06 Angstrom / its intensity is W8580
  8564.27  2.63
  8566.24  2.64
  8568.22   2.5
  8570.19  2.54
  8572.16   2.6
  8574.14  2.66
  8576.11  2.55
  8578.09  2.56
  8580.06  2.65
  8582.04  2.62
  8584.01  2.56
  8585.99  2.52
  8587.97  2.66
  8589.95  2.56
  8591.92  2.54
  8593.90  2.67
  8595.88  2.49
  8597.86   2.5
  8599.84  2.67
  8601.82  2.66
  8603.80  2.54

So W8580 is 2.65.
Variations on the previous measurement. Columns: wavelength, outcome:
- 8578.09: 2.56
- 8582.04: 2.62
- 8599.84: 2.67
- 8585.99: 2.52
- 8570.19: 2.54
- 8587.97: 2.66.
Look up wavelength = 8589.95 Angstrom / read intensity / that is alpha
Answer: 2.56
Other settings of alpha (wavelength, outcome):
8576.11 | 2.55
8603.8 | 2.54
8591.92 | 2.54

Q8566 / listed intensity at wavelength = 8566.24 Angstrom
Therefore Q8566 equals 2.64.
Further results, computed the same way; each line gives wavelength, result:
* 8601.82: 2.66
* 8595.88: 2.49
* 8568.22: 2.5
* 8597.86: 2.5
